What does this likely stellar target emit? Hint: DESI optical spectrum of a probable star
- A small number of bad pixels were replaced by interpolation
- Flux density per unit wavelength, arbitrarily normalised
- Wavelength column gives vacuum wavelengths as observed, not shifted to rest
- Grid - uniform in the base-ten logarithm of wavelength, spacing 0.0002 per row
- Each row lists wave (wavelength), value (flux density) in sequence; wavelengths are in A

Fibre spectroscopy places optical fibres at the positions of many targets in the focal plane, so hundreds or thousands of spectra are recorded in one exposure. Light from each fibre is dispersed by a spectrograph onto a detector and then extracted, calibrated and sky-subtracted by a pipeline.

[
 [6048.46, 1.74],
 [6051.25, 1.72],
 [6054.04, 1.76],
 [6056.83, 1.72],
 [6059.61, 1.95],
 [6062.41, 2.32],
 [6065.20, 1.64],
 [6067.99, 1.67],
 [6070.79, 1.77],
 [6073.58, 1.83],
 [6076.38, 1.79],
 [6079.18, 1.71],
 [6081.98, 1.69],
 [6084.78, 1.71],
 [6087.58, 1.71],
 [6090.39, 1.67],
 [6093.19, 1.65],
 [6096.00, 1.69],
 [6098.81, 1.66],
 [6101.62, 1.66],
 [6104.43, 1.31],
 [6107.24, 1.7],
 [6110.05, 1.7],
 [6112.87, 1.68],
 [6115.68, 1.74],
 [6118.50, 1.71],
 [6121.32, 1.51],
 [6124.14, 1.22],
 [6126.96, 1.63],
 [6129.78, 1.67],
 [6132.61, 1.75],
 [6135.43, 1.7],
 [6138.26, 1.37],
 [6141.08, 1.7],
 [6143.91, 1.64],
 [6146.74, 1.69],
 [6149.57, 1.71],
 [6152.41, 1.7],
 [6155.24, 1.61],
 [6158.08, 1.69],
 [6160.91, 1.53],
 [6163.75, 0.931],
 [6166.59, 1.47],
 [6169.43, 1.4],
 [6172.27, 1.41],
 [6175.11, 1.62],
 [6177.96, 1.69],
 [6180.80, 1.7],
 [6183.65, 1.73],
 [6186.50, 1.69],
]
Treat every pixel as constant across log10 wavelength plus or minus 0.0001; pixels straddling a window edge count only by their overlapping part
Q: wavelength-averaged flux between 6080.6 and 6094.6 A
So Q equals 1.69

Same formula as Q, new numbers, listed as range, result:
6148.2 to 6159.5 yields 1.68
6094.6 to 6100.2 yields 1.67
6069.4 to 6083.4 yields 1.76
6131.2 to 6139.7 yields 1.61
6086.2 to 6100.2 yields 1.68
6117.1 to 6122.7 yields 1.61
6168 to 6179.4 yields 1.53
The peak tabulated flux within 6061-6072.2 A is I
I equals 2.32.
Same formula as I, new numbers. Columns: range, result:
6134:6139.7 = 1.7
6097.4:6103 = 1.66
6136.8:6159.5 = 1.71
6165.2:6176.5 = 1.62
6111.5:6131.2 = 1.74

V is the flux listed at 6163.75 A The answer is 0.931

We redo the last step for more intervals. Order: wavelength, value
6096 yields 1.69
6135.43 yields 1.7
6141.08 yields 1.7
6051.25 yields 1.72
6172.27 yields 1.41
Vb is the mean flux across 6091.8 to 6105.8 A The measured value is 1.59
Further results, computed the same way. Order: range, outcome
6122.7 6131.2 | 1.51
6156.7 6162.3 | 1.61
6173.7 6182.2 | 1.67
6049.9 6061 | 1.79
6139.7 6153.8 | 1.69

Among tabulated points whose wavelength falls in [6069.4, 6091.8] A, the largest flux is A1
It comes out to 1.83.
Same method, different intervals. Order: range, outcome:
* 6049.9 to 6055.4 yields 1.76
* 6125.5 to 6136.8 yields 1.75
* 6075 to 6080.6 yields 1.79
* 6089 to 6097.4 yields 1.69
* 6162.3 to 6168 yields 1.47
